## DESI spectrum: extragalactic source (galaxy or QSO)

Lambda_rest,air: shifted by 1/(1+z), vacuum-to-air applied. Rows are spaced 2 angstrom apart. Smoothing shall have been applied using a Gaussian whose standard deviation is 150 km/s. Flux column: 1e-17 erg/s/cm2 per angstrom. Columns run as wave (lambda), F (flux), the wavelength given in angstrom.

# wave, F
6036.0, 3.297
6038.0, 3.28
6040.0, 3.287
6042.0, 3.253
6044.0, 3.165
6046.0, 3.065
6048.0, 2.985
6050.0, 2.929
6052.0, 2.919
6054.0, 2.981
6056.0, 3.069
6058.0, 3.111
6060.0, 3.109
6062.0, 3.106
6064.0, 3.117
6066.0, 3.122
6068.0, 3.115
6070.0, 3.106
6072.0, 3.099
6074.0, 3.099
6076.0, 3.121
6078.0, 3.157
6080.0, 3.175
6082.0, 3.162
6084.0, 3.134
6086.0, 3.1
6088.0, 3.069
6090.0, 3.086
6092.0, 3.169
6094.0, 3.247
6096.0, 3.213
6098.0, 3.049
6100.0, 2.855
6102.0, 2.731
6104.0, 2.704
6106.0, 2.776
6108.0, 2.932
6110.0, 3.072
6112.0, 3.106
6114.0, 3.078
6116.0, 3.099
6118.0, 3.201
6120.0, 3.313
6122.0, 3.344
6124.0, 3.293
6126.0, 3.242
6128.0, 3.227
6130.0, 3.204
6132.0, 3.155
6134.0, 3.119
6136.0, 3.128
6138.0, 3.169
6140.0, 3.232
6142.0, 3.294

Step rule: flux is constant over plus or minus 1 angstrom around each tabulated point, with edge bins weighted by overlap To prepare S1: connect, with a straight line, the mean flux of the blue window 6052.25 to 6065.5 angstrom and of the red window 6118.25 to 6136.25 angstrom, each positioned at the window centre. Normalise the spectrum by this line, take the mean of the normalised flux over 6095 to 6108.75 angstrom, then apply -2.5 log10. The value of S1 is 0.10 mag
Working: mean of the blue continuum 3.07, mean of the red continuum 3.23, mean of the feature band 2.89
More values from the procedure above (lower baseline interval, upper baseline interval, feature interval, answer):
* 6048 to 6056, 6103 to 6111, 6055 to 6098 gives -0.073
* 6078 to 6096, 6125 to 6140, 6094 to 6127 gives 0.034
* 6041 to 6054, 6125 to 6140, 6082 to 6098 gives -0.009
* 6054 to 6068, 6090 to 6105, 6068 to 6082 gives -0.024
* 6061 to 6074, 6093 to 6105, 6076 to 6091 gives -0.031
